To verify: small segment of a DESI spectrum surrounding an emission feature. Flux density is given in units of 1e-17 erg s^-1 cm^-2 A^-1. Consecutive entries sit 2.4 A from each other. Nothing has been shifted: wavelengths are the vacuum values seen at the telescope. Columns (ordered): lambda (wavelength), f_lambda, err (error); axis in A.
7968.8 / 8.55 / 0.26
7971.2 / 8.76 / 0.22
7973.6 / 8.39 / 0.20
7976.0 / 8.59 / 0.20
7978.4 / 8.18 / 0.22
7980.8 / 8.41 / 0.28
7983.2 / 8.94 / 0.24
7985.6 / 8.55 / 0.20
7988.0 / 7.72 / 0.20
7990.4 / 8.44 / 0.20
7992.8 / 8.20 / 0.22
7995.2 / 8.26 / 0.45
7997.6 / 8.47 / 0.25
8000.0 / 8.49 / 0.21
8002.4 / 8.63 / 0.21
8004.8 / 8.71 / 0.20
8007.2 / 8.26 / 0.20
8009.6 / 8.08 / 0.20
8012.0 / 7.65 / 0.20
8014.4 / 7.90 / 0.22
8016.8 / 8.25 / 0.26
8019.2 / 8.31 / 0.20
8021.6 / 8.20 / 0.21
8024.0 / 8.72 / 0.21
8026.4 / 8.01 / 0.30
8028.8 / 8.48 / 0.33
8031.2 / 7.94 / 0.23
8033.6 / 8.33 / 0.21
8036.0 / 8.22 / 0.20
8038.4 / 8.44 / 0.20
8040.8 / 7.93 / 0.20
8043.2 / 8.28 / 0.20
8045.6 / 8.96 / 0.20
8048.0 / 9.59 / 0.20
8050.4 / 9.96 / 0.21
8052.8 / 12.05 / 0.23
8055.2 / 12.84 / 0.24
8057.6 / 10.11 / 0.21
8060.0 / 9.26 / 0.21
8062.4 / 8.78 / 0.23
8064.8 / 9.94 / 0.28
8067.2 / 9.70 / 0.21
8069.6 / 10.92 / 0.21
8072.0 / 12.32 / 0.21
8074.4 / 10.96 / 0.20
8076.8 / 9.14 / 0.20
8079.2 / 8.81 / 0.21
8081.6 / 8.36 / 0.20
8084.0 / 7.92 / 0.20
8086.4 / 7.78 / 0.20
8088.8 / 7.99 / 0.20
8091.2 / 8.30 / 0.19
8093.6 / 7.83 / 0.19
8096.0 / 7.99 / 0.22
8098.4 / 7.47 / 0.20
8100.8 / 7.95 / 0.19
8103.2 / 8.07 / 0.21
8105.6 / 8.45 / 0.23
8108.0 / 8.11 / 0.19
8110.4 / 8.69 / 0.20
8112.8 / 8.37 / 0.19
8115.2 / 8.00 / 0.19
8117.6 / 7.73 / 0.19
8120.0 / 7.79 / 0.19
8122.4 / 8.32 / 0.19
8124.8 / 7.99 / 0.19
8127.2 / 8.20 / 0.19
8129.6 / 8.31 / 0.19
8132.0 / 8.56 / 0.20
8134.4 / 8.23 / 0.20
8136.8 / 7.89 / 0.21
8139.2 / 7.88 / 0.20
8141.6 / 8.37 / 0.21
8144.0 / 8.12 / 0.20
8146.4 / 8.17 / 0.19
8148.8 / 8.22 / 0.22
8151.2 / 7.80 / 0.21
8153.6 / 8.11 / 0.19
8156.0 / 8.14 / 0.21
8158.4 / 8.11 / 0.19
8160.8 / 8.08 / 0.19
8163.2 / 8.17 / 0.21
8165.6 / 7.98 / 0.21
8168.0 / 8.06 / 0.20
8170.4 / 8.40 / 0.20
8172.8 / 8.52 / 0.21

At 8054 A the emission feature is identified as [S II]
